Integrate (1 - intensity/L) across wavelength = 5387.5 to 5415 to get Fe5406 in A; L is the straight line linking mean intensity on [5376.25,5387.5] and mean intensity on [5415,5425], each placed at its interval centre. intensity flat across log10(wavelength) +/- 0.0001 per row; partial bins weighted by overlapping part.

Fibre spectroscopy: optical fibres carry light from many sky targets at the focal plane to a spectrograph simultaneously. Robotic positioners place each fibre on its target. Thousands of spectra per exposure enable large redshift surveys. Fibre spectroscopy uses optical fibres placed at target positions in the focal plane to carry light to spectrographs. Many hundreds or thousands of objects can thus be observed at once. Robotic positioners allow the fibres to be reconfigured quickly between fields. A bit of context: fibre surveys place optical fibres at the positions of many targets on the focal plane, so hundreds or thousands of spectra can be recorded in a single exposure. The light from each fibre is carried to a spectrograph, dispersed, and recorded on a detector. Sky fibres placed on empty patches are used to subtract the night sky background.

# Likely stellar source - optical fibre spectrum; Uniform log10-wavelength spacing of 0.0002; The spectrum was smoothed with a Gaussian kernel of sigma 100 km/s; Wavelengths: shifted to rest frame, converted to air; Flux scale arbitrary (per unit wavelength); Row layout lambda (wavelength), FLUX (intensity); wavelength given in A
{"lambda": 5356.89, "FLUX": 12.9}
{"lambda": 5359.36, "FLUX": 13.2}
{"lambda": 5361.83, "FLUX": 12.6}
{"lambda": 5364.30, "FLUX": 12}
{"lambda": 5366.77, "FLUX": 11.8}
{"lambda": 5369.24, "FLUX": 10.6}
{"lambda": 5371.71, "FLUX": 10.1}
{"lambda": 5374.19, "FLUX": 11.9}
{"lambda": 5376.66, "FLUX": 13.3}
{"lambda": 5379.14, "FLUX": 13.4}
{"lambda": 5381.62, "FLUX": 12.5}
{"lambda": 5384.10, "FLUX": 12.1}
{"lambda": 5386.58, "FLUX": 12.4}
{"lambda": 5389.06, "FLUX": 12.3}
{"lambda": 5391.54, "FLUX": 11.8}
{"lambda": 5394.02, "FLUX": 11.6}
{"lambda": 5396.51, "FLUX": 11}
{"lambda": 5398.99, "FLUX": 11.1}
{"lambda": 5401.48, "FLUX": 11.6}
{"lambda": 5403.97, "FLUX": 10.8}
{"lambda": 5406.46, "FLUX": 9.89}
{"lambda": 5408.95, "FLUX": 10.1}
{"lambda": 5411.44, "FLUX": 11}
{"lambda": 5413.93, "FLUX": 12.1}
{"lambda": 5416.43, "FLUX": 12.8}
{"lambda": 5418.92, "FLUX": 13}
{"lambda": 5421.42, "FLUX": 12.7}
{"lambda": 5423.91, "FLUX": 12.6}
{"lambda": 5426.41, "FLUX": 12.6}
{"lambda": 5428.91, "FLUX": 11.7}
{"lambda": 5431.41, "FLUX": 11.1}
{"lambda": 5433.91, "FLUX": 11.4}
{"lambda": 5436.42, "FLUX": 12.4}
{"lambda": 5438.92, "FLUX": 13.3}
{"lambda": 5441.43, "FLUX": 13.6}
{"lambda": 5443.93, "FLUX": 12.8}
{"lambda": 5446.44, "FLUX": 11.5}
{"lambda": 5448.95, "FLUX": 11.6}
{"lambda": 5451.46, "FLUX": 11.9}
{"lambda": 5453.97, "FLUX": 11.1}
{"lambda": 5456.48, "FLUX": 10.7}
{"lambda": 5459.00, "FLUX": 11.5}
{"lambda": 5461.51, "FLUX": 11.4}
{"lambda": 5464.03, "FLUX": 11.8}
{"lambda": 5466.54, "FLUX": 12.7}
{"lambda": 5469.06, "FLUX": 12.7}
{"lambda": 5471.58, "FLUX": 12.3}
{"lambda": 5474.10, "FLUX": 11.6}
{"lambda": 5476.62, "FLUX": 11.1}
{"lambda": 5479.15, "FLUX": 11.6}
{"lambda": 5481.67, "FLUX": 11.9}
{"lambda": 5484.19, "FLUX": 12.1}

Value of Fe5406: 3.3 A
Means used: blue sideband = 12.7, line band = 11.2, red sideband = 12.8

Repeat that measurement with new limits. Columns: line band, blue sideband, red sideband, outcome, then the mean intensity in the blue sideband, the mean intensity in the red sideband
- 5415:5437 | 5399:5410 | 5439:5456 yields -1.7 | 10.7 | 12.1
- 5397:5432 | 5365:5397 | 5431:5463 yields 0.8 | 11.9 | 11.9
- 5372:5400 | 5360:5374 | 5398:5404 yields -1.7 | 11.5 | 11.2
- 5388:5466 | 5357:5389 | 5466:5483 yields 1.9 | 12.2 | 12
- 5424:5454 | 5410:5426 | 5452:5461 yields -1.1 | 12.4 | 11.2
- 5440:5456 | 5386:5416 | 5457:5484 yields -0.5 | 11.3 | 11.8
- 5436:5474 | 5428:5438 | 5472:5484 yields -1.3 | 11.7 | 11.7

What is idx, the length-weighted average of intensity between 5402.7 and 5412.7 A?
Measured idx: 10.5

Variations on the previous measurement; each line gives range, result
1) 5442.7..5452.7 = 11.9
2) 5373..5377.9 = 12.6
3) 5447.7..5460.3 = 11.4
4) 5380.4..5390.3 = 12.3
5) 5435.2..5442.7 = 13.1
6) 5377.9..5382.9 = 12.9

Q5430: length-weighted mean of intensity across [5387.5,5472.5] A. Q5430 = 11.8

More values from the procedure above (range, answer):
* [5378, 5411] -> 11.6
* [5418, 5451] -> 12.3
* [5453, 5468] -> 11.6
